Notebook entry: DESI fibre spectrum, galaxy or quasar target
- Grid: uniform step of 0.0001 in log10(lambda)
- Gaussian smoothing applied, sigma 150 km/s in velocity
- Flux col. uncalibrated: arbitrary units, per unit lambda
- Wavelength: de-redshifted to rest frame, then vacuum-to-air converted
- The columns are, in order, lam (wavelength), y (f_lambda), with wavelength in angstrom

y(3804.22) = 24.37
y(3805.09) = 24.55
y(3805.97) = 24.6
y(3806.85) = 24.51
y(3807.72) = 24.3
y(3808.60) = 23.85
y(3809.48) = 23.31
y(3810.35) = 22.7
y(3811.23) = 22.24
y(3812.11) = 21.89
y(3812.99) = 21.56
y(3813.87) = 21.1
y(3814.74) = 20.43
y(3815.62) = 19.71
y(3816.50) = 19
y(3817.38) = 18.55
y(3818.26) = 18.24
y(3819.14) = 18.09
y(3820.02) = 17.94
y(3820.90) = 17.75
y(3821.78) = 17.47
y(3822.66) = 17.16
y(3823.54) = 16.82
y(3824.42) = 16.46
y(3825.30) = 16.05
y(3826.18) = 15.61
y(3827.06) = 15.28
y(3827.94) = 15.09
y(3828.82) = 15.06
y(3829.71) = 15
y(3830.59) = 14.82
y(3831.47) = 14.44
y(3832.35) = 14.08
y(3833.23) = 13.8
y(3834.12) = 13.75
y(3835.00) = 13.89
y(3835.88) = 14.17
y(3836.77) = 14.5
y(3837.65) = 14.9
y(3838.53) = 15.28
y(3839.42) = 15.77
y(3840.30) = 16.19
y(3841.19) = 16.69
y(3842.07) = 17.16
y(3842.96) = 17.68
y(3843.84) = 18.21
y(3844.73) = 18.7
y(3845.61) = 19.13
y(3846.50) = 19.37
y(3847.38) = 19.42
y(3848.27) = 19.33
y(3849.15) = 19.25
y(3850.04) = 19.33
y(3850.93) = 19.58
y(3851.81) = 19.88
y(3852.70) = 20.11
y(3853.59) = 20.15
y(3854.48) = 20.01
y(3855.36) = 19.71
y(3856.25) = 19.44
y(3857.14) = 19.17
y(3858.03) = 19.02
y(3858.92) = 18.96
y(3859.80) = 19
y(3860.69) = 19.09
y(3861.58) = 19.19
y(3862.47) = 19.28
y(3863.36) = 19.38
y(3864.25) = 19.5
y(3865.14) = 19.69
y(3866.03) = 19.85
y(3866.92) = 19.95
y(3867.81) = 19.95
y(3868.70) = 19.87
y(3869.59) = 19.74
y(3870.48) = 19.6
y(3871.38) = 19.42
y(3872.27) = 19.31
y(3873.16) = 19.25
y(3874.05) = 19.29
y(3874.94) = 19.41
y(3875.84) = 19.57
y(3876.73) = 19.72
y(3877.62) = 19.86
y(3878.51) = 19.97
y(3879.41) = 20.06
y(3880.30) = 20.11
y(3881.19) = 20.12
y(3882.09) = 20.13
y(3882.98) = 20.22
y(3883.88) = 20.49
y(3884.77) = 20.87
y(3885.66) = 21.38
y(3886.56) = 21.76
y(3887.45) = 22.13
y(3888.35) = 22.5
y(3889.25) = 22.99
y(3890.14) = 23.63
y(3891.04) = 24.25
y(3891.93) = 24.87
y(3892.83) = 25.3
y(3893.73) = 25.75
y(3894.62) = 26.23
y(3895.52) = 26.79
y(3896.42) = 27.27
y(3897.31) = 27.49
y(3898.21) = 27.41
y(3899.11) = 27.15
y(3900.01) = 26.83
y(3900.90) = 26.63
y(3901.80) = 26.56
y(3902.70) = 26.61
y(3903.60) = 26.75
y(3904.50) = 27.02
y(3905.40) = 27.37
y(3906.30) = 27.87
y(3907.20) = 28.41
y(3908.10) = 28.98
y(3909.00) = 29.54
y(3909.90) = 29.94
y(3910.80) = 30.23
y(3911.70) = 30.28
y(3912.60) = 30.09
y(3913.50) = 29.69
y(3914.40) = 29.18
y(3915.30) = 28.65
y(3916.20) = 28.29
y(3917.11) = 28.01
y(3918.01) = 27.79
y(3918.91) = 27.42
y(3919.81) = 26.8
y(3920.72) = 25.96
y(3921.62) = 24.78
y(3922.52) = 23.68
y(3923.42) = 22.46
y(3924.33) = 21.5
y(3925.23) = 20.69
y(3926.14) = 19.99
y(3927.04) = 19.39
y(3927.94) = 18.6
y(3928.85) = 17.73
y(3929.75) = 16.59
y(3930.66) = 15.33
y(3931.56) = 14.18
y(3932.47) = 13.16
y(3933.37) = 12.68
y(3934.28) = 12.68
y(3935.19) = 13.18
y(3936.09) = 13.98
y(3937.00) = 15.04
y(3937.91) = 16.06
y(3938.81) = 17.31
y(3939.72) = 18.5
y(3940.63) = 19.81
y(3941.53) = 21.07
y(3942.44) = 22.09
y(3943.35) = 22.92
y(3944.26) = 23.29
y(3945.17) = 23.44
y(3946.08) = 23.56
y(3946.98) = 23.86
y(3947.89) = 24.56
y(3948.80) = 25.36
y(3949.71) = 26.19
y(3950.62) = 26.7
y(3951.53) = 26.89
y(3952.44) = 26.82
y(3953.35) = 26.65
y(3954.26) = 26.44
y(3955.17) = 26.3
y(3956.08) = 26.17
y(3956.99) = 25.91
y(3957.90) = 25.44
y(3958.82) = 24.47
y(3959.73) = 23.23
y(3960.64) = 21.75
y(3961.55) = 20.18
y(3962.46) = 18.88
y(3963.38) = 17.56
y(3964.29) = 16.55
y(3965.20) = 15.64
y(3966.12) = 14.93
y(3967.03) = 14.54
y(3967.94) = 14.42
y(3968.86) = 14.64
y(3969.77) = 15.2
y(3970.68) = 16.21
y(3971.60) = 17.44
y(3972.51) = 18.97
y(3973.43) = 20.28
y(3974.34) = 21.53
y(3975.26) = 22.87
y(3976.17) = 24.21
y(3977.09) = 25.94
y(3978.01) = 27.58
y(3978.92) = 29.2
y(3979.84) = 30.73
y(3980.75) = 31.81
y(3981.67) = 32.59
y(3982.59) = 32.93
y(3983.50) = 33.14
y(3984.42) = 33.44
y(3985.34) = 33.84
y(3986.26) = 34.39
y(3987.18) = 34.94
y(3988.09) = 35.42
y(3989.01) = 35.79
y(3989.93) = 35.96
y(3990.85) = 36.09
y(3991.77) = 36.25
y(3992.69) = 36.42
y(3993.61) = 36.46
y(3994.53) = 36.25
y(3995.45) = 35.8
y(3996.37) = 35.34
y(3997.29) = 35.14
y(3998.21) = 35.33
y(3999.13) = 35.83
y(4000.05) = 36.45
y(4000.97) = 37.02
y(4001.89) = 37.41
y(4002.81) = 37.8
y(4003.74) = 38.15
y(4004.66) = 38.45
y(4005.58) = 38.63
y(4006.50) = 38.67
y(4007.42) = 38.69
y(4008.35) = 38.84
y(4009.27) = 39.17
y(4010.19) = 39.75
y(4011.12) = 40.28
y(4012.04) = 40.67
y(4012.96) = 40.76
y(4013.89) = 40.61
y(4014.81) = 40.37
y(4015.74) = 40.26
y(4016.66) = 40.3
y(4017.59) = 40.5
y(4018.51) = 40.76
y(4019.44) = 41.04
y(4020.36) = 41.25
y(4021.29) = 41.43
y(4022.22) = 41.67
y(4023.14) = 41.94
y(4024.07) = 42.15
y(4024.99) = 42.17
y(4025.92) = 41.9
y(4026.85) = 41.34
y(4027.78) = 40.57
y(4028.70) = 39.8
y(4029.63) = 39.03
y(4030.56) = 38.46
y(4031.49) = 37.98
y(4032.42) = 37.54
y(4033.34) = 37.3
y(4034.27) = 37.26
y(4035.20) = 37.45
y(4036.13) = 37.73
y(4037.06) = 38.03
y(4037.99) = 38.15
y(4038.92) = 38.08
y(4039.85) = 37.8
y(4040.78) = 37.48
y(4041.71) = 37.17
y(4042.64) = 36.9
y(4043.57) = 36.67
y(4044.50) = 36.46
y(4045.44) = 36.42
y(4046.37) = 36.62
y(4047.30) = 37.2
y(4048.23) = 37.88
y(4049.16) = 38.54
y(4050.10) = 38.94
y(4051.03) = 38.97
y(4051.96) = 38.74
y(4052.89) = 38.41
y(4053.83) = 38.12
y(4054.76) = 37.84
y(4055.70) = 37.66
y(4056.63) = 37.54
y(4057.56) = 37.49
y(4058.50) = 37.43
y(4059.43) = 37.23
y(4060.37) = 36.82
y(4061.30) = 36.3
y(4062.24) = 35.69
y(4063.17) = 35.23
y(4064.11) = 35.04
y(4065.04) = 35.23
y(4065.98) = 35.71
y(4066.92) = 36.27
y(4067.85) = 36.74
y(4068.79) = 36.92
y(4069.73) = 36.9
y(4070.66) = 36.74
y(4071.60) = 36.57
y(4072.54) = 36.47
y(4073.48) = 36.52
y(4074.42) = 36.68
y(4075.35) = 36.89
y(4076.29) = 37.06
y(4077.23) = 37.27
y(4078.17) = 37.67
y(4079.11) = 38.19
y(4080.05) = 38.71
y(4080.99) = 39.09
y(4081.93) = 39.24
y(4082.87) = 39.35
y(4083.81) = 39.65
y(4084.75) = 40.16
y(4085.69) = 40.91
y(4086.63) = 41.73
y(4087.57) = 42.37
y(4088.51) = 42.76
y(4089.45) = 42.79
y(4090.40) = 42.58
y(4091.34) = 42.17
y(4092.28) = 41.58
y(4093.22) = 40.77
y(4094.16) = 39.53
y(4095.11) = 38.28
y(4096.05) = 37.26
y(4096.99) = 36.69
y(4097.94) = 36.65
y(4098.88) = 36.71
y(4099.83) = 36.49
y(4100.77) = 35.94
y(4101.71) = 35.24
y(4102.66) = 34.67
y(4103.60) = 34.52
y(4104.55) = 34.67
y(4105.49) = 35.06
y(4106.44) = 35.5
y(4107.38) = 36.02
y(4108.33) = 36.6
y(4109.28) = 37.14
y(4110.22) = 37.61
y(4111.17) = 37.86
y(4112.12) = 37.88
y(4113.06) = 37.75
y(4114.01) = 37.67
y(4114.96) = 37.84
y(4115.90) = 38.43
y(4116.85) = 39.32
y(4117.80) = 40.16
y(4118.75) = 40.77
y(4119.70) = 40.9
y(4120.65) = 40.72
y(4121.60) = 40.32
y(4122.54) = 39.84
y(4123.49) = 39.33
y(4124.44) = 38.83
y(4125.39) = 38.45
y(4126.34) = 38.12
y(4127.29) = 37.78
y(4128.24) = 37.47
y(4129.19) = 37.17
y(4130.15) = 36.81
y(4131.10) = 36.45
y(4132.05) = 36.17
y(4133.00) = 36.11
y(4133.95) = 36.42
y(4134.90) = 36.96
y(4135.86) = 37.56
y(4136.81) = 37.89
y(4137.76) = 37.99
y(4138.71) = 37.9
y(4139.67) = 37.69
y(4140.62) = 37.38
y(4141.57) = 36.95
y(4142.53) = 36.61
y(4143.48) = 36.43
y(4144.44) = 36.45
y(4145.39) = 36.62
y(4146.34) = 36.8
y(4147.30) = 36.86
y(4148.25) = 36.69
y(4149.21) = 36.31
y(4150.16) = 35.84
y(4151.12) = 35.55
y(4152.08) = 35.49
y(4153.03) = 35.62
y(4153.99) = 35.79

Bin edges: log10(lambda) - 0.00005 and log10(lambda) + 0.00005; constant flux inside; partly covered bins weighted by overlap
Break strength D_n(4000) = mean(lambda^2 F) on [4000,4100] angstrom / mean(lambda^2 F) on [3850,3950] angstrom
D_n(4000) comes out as 1.9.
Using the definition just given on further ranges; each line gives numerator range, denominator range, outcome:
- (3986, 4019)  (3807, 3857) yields 2.28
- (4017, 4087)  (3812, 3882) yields 2.32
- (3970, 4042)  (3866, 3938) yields 1.66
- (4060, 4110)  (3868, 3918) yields 1.70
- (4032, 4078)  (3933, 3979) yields 1.87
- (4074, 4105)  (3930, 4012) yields 1.52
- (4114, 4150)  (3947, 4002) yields 1.49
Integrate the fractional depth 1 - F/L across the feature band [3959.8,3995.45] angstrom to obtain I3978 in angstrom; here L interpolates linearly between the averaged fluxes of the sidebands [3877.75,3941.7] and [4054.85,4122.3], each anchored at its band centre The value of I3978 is 3.3 angstrom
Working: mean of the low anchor 23.1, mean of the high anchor 37.9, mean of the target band 26.3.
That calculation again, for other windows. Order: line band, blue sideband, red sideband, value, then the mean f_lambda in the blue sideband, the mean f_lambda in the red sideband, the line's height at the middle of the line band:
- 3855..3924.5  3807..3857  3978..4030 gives 3.4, 18.1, 37.6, 24.6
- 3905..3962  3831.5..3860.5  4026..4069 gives 6.2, 17.6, 37.6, 26.3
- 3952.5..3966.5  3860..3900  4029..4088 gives 3.2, 21.6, 37.7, 28.8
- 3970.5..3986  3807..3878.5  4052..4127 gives 1.2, 18.5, 38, 29.2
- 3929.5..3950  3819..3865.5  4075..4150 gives 5.0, 17.4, 38.1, 24.9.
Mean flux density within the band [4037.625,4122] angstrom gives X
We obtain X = 37.9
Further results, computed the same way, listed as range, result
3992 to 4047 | 38.6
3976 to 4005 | 34.3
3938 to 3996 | 25.5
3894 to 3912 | 27.7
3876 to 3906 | 23.8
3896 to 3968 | 23.1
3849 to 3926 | 23.2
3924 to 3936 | 16.5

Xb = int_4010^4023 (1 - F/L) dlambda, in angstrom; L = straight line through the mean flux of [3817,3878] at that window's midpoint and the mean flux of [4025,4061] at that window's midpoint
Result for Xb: -2.0 angstrom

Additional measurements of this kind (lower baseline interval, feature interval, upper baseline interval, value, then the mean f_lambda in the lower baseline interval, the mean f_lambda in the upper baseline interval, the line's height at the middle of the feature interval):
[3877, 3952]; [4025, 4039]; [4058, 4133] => -2.60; 23.3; 37.9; 32.8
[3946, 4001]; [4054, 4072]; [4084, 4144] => -1.31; 27.1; 38.2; 34.1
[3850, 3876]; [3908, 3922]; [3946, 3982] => -4.82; 19.5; 22.8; 21.2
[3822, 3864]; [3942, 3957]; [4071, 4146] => 0.33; 17.3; 38.1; 25.7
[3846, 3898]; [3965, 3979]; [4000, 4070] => 5.43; 20.8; 38.4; 31.6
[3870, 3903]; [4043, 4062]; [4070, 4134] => -1.59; 22.7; 38.2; 34.6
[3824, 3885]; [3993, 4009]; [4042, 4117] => -3.20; 18.2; 37.7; 30.9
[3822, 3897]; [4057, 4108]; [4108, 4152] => -4.89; 19.1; 37.7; 34.4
